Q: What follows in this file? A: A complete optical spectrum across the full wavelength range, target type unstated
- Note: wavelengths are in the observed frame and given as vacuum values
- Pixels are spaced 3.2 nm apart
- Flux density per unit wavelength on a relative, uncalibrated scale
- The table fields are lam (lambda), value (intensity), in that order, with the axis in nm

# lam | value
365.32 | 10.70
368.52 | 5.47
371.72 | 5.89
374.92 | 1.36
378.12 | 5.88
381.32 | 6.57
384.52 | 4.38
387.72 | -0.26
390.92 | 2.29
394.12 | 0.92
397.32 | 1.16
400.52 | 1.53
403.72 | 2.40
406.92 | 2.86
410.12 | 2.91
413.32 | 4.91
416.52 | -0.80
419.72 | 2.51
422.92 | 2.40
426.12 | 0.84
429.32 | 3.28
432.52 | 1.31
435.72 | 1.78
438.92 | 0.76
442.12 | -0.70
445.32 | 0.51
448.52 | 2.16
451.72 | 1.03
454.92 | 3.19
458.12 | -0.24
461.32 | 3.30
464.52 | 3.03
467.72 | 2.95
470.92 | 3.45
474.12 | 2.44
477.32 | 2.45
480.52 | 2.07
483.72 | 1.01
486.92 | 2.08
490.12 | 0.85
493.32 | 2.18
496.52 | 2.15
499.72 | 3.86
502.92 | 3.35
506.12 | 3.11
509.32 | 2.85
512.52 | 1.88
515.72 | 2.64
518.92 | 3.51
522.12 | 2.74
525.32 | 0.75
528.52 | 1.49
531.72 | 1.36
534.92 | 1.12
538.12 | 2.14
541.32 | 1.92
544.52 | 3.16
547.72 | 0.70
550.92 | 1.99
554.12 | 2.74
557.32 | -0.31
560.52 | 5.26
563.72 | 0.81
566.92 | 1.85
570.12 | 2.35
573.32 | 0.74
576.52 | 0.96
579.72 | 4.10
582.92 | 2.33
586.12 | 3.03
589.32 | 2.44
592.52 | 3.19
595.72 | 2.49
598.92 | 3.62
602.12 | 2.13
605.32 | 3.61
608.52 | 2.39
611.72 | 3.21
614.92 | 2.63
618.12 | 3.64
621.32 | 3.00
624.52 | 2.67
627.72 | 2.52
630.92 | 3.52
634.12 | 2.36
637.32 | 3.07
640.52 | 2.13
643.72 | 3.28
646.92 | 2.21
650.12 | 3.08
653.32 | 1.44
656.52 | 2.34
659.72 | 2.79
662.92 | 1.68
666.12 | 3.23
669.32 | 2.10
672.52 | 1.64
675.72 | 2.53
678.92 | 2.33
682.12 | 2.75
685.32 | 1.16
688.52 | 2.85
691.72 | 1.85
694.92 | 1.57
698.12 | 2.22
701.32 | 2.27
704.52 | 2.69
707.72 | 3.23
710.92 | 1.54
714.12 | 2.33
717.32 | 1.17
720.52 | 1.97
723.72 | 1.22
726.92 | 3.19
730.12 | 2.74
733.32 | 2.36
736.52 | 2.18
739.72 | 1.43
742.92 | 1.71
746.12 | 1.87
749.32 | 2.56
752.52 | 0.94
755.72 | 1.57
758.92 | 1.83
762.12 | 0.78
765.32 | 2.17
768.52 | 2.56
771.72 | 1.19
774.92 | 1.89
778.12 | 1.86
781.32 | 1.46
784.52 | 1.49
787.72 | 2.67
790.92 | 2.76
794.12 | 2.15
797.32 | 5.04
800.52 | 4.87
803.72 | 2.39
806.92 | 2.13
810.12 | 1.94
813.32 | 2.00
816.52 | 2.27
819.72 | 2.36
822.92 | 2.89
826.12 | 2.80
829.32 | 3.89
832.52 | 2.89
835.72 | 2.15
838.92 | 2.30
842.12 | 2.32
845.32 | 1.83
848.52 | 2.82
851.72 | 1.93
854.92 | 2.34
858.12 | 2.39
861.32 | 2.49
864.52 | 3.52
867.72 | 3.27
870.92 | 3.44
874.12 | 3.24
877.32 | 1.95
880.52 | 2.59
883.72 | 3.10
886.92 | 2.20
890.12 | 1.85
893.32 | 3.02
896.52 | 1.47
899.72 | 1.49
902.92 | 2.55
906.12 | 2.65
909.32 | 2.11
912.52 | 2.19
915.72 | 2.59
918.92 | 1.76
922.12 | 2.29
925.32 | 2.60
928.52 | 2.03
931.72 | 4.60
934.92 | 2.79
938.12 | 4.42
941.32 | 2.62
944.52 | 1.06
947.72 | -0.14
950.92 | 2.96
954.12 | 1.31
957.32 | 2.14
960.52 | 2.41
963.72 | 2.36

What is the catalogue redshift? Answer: 1.14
